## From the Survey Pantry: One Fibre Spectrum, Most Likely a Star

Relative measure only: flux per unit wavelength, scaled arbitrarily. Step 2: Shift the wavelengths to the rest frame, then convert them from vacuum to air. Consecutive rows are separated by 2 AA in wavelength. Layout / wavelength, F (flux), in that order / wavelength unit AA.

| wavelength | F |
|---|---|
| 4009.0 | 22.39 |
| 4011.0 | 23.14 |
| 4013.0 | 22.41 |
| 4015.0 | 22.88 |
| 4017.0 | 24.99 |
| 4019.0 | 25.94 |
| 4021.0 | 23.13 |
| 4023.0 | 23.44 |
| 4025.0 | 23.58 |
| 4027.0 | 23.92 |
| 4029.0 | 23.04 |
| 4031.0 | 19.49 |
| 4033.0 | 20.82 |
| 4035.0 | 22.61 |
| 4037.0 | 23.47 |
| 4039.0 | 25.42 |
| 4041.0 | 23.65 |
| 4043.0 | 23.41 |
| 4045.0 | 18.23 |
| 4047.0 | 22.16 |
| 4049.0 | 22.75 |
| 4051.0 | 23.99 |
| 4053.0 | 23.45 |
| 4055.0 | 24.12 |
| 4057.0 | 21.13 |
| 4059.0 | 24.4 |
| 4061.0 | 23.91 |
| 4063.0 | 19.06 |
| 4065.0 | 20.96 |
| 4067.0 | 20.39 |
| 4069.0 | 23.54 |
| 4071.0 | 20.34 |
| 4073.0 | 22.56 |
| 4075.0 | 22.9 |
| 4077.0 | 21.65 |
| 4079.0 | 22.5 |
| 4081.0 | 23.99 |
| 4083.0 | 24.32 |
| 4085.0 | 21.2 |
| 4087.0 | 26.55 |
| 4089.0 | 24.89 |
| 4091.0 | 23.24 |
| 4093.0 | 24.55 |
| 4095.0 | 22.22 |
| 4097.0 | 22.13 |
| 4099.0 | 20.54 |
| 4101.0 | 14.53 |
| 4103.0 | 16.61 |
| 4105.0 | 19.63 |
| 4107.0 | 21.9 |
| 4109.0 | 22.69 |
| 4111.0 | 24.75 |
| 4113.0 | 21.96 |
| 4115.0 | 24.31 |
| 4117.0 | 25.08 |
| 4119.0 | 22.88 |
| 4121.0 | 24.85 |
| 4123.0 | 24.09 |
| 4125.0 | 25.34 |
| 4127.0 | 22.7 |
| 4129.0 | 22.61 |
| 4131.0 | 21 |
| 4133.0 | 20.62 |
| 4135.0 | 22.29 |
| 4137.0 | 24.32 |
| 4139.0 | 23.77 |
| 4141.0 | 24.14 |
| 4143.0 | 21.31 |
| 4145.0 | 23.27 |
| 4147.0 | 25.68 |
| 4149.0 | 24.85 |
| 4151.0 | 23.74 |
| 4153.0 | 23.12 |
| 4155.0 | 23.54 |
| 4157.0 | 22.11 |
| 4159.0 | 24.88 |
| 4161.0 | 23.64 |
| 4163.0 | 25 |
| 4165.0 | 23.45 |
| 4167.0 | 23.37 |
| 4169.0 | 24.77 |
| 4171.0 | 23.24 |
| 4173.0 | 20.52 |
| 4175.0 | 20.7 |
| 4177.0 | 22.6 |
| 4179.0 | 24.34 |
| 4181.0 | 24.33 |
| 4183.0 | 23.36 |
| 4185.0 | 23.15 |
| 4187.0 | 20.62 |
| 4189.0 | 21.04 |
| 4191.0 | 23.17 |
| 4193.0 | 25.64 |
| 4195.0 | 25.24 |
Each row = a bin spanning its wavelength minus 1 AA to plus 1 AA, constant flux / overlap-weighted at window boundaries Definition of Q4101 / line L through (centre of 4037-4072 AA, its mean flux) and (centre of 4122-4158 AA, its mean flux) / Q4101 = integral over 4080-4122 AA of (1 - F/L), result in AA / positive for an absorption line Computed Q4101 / 0.7 AA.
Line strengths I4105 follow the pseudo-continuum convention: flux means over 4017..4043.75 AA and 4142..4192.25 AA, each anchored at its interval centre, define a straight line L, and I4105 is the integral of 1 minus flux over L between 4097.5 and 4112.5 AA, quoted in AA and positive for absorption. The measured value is 1.9 AA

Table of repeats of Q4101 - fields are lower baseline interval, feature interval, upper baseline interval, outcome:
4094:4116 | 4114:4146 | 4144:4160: -1.1 AA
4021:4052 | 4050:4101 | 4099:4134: -0.5 AA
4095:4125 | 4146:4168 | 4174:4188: -1.4 AA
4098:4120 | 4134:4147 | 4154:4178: -0.6 AA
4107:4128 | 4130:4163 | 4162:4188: 0.1 AA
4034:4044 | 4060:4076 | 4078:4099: 1.2 AA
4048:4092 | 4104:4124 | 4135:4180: -0.1 AA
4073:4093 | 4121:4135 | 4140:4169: 0.5 AA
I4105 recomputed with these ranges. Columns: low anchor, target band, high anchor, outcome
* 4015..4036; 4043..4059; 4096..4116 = -0.1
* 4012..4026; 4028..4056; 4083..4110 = 0.6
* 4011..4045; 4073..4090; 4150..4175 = -0.2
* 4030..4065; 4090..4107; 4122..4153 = 1.8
